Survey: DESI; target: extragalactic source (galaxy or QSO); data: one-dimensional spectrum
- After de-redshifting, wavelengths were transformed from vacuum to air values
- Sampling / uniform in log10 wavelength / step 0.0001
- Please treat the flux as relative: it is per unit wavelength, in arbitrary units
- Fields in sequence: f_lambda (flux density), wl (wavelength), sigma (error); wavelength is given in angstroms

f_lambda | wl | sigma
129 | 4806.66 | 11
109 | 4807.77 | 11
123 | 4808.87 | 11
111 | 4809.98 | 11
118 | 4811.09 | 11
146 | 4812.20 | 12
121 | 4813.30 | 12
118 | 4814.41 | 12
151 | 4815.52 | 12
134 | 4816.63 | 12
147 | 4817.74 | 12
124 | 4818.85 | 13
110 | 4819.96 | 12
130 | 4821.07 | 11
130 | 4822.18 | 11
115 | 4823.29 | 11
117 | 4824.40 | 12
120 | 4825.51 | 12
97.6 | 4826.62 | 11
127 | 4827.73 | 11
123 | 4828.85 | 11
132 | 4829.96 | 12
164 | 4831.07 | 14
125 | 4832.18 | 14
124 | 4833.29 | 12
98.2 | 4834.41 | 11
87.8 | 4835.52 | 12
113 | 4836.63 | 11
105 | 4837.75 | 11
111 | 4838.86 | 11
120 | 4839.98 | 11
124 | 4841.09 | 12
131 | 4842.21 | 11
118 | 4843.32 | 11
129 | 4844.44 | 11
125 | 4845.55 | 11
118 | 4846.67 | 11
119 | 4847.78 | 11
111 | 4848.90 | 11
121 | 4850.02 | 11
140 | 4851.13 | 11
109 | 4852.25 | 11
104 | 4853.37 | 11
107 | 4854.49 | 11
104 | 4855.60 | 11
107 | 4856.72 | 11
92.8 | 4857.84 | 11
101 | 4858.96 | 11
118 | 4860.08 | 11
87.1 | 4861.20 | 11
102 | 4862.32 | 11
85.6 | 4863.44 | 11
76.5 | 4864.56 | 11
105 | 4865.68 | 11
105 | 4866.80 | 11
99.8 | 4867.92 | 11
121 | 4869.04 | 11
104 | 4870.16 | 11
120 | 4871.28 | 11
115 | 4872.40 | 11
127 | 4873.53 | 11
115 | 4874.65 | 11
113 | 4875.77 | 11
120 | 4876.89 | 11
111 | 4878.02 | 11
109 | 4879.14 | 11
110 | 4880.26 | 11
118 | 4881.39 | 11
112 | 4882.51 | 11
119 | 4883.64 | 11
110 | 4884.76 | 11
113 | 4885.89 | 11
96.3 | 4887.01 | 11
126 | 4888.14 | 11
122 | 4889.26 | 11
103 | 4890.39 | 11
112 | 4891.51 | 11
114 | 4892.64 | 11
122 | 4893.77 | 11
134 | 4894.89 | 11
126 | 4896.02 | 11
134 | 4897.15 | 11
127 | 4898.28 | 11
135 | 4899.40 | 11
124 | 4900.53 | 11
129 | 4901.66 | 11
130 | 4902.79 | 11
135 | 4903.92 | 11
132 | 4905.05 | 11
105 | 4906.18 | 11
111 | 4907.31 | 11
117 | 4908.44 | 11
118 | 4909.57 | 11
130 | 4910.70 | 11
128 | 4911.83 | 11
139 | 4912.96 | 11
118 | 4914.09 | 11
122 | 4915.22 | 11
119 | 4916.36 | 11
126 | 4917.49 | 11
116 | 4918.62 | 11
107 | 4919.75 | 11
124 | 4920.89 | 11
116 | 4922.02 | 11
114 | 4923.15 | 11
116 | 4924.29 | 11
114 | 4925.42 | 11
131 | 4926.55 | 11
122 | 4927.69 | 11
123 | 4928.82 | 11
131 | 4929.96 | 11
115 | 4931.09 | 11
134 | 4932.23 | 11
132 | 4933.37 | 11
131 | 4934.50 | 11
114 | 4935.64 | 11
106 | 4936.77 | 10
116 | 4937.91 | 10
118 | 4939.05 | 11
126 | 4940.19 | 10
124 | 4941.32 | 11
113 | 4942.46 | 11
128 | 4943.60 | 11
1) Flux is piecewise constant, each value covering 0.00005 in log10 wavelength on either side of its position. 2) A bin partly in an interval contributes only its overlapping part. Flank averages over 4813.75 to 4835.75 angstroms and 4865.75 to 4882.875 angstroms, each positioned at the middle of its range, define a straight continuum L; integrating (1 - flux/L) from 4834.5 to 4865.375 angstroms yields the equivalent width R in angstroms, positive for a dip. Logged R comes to 2.35 angstroms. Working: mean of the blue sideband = 124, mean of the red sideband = 113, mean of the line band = 110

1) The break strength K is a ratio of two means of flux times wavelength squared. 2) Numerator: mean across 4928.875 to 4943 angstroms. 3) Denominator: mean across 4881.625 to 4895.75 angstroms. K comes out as 1.1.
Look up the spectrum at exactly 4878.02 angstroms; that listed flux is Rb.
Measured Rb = 111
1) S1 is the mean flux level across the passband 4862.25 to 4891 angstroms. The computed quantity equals 110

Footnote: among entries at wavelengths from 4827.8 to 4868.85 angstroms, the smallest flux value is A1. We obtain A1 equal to 76.5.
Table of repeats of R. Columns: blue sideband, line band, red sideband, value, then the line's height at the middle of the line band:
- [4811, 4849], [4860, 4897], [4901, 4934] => 3.4 angstroms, 123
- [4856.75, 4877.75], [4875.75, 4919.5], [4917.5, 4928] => -2.9 angstroms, 113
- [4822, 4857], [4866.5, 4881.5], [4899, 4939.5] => 0.8 angstroms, 120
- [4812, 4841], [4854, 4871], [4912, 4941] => 2.9 angstroms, 122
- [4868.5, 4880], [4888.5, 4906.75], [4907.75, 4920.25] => -0.7 angstroms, 119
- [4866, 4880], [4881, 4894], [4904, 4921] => 0.3 angstroms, 116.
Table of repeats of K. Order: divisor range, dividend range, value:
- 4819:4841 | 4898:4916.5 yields 1.09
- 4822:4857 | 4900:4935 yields 1.08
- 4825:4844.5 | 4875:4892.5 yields 0.97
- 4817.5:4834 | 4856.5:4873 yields 0.83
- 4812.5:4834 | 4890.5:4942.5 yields 1.00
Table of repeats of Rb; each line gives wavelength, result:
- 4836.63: 113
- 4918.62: 116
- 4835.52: 87.8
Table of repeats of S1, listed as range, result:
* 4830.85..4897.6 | 113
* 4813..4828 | 124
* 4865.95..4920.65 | 119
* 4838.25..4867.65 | 110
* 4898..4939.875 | 122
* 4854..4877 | 106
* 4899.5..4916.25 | 124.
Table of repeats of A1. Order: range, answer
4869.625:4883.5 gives 104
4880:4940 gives 96.3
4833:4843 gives 87.8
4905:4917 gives 105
